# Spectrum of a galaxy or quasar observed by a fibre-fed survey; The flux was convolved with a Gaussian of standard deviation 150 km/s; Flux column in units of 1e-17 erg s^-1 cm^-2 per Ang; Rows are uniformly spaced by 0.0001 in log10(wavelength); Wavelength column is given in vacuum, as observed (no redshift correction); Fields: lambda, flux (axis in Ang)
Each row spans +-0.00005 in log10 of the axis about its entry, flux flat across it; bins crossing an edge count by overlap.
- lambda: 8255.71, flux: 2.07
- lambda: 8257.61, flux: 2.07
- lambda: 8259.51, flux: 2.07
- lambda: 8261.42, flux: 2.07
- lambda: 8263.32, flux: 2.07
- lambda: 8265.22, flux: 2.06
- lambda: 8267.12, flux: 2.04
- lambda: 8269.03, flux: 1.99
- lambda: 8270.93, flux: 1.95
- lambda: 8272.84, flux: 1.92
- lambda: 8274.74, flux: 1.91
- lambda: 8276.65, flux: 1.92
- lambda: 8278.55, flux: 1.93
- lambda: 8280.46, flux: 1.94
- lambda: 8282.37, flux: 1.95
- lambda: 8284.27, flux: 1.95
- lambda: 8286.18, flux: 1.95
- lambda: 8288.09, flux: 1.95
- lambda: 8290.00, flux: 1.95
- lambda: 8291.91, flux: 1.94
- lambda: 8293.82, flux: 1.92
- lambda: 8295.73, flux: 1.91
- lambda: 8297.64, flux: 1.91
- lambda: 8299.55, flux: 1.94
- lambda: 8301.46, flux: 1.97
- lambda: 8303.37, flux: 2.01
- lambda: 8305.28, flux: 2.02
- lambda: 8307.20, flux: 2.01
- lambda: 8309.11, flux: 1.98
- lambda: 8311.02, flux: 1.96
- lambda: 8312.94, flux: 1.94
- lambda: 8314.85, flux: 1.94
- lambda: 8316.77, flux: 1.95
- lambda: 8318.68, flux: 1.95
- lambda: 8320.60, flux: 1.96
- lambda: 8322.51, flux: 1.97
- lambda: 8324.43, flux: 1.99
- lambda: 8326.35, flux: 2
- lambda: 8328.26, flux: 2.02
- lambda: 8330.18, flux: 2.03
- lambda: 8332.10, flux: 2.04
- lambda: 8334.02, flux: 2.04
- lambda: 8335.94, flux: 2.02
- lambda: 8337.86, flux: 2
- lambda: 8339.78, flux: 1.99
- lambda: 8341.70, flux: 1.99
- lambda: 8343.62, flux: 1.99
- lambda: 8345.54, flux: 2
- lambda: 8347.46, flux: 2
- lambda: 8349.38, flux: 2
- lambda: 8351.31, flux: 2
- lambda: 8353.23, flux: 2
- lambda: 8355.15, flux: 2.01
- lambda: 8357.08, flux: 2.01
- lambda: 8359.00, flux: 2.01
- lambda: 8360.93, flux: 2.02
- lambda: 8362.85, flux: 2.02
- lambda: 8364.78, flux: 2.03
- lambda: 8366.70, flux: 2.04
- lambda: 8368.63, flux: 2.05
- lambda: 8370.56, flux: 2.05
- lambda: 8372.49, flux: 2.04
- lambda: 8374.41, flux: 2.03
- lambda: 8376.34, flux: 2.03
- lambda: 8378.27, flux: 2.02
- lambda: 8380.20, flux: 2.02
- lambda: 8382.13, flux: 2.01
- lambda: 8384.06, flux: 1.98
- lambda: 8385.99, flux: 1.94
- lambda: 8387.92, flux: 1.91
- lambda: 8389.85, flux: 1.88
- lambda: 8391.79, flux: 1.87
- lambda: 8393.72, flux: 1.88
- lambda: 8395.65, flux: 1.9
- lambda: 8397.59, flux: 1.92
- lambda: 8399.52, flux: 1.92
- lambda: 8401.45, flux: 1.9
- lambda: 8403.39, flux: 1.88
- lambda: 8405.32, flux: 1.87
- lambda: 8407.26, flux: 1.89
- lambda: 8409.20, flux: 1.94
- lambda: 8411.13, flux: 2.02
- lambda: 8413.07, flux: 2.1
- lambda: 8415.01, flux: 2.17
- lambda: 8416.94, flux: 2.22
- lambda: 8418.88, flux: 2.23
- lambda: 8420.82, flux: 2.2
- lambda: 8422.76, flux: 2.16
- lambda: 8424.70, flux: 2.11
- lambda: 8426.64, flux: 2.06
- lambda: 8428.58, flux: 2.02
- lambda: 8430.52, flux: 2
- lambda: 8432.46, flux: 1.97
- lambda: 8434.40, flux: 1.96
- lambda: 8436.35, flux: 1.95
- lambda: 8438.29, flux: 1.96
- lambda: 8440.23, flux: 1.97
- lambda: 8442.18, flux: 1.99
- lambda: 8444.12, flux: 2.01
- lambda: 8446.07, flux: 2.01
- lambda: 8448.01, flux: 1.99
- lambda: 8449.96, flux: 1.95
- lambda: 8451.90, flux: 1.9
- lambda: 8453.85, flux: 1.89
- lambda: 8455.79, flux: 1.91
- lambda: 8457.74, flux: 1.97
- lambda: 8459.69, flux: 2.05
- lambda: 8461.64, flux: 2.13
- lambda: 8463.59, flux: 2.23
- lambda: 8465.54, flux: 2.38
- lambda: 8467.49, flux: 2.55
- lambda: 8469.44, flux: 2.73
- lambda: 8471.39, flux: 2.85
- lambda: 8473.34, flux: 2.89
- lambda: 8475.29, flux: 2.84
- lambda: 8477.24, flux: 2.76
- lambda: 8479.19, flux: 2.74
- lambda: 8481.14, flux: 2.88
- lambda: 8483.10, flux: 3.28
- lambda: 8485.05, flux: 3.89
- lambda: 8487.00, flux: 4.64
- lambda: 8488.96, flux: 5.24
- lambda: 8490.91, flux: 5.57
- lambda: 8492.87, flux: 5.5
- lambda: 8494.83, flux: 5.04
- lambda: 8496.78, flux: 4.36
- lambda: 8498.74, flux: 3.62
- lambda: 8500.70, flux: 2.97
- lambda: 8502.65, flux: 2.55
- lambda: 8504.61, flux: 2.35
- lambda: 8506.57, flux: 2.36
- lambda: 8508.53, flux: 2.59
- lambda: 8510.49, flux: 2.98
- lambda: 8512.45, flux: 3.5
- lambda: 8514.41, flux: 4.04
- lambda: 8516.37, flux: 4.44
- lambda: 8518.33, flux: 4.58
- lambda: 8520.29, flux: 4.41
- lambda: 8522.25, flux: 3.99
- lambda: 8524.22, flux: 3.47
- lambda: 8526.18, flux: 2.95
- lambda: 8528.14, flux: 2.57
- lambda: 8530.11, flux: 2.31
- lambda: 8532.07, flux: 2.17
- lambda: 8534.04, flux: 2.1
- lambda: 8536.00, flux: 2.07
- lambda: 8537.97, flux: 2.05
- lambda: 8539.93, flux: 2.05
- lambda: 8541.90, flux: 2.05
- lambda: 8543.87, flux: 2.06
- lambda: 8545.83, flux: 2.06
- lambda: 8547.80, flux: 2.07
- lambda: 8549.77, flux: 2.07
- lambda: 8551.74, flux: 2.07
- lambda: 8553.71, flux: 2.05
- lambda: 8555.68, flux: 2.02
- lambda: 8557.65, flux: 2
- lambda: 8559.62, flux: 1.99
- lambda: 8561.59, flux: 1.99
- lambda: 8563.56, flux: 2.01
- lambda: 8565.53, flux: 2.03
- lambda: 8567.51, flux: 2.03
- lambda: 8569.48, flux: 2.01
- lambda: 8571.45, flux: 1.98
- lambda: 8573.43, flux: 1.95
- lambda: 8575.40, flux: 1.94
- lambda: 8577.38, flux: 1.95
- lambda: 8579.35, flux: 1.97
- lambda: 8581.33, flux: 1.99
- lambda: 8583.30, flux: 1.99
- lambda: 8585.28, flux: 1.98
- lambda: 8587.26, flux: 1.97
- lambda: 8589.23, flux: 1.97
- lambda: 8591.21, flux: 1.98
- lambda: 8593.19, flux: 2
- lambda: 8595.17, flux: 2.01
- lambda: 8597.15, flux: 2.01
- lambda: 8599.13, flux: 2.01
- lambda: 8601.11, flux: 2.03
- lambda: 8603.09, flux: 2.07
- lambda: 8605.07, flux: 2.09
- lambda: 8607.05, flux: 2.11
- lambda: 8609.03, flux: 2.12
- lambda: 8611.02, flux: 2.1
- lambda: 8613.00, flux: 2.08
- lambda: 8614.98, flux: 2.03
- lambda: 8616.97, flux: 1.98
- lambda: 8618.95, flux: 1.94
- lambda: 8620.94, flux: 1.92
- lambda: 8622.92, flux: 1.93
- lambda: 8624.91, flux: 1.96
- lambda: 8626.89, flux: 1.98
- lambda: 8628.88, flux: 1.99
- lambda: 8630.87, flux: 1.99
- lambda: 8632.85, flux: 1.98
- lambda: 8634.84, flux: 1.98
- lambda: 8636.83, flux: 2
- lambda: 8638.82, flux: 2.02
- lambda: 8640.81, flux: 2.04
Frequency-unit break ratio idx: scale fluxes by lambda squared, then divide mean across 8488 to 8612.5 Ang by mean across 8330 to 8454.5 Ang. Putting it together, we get 1.35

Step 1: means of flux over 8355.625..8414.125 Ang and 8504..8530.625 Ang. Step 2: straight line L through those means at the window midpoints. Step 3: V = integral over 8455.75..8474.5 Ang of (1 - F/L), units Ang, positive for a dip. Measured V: 2.8 Ang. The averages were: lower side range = 1.97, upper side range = 3.36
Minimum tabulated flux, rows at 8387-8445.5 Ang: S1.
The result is 1.87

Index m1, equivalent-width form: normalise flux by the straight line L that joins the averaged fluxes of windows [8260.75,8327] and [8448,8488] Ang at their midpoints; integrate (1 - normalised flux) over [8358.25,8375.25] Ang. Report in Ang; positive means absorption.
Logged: 1.5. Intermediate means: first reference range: 1.97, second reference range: 2.61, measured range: 2.03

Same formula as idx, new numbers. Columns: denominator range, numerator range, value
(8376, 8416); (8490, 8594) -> 1.40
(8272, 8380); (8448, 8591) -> 1.42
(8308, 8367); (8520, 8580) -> 1.18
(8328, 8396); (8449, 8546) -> 1.56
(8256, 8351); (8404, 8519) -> 1.43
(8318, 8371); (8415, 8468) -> 1.05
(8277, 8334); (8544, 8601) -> 1.09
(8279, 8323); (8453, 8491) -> 1.55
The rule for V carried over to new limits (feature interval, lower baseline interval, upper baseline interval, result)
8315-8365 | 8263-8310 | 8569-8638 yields -0.8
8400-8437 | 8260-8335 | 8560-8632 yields -0.9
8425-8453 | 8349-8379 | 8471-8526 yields 9.0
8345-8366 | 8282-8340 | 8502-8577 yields 0.7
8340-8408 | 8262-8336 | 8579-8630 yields 0.2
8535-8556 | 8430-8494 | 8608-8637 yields 2.5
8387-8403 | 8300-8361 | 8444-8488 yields 2.6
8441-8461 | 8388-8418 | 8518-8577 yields 1.1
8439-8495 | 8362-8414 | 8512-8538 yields -2.5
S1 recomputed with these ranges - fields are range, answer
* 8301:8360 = 1.94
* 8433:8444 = 1.95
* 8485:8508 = 2.35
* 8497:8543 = 2.05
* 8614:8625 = 1.92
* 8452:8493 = 1.89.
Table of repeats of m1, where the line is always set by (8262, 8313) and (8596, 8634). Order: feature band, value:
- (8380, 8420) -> 0.2 Ang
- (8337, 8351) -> -0.2 Ang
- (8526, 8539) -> -1.8 Ang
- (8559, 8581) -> 0.3 Ang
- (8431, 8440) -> 0.1 Ang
